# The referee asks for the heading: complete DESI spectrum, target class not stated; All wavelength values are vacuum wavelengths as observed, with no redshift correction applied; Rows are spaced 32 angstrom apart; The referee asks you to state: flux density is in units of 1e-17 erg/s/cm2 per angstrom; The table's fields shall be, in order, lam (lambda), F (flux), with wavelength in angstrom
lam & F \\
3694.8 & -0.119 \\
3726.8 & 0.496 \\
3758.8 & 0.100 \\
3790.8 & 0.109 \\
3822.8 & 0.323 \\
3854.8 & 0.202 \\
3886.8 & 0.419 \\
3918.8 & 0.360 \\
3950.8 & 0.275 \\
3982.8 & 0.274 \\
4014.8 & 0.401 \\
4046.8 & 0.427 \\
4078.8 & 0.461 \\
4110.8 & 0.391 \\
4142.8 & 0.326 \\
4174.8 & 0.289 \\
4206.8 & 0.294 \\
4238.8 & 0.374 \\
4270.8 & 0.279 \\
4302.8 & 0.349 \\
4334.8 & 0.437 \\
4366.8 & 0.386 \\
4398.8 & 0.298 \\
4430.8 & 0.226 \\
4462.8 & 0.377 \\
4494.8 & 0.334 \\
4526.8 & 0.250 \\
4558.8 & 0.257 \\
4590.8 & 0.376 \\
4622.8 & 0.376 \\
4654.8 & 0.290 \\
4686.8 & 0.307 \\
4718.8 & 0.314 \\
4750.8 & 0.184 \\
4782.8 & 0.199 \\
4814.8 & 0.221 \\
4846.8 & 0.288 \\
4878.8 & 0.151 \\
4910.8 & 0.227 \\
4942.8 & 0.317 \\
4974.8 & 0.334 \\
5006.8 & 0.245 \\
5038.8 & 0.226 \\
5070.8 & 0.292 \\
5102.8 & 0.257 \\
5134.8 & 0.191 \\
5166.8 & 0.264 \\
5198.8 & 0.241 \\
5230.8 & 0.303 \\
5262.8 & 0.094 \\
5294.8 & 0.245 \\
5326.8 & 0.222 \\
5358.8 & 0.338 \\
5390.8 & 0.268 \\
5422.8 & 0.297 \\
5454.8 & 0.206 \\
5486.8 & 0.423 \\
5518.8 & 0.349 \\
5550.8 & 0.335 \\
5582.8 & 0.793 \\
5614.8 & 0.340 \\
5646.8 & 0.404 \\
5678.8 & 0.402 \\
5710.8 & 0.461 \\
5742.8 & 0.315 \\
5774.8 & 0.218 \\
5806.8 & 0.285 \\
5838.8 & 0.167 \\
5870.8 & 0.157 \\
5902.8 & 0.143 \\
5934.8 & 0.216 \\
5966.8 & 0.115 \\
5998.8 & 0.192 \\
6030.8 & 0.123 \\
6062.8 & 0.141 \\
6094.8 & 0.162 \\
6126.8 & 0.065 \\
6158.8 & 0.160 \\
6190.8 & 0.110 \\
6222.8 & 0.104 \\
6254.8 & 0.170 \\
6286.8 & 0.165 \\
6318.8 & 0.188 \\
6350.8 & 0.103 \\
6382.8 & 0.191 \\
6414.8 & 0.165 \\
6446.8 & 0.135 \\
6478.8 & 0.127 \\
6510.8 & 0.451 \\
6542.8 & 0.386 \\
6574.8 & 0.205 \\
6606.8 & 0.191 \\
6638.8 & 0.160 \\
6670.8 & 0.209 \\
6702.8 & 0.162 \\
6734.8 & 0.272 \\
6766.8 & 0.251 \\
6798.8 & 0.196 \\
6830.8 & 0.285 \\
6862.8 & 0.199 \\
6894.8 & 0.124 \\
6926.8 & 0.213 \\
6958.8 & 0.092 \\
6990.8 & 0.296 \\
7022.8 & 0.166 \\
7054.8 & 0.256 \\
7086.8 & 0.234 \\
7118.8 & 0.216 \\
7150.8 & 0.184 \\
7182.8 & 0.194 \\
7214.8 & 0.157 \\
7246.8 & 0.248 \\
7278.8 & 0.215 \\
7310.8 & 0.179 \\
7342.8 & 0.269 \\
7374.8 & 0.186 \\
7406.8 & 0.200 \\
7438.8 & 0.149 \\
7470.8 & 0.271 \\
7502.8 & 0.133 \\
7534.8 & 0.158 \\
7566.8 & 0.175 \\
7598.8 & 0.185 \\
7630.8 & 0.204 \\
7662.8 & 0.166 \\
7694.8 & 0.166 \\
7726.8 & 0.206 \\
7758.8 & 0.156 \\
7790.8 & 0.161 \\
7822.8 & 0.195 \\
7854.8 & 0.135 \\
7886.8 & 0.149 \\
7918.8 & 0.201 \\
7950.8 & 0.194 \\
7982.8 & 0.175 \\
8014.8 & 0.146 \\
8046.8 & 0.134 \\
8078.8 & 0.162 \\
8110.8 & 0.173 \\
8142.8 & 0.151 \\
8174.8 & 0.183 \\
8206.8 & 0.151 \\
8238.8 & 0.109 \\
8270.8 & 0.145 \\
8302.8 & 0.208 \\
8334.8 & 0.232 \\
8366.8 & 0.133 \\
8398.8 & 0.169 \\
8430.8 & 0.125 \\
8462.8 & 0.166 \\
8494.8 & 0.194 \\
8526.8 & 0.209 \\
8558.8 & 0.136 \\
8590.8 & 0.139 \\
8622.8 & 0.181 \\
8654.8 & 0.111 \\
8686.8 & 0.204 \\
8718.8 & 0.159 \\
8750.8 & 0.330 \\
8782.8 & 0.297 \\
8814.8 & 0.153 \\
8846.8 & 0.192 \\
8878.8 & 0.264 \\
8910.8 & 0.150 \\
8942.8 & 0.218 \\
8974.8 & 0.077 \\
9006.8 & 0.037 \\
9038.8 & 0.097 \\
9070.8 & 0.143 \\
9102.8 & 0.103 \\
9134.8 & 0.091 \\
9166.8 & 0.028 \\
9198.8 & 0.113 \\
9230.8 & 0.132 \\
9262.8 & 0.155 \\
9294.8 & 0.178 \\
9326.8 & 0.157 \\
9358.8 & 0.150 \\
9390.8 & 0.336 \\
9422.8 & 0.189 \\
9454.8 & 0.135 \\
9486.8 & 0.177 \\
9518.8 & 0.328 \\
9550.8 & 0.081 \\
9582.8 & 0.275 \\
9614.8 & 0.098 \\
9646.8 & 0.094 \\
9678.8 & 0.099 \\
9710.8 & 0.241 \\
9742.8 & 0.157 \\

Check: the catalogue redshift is 0.750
